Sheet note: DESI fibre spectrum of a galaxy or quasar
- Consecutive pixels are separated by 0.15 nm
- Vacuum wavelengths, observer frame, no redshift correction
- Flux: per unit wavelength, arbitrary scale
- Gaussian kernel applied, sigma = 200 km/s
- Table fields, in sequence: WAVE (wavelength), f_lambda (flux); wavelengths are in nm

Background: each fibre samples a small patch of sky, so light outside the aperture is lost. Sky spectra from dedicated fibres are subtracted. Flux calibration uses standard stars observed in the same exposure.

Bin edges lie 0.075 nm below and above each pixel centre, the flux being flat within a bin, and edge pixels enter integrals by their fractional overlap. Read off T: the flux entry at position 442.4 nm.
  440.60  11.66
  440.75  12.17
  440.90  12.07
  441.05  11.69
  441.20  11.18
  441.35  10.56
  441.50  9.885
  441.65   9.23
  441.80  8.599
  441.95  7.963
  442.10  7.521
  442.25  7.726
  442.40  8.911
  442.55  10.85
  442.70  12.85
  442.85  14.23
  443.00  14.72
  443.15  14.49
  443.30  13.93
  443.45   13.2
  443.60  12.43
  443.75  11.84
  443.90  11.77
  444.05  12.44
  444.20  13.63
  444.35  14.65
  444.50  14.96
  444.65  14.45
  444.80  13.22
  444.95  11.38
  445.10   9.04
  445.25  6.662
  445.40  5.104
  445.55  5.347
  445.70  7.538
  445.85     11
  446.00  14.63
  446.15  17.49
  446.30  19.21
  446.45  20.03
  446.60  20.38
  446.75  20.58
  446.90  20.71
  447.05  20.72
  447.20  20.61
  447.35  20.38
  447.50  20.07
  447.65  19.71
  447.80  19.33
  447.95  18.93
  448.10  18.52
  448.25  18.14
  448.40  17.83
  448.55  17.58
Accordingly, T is 8.911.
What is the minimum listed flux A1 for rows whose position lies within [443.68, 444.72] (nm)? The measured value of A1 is 11.77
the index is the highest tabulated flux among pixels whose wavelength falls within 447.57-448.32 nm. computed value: 19.71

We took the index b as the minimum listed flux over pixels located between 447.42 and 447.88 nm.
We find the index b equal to 19.33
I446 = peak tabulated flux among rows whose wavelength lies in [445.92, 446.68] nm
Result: 20.38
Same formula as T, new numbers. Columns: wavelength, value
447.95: 18.93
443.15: 14.49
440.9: 12.07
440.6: 11.66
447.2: 20.61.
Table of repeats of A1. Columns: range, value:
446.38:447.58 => 20.03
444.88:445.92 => 5.104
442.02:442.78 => 7.521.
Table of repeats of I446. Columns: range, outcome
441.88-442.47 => 8.911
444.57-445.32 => 14.45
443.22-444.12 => 13.93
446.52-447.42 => 20.72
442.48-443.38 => 14.72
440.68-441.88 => 12.17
